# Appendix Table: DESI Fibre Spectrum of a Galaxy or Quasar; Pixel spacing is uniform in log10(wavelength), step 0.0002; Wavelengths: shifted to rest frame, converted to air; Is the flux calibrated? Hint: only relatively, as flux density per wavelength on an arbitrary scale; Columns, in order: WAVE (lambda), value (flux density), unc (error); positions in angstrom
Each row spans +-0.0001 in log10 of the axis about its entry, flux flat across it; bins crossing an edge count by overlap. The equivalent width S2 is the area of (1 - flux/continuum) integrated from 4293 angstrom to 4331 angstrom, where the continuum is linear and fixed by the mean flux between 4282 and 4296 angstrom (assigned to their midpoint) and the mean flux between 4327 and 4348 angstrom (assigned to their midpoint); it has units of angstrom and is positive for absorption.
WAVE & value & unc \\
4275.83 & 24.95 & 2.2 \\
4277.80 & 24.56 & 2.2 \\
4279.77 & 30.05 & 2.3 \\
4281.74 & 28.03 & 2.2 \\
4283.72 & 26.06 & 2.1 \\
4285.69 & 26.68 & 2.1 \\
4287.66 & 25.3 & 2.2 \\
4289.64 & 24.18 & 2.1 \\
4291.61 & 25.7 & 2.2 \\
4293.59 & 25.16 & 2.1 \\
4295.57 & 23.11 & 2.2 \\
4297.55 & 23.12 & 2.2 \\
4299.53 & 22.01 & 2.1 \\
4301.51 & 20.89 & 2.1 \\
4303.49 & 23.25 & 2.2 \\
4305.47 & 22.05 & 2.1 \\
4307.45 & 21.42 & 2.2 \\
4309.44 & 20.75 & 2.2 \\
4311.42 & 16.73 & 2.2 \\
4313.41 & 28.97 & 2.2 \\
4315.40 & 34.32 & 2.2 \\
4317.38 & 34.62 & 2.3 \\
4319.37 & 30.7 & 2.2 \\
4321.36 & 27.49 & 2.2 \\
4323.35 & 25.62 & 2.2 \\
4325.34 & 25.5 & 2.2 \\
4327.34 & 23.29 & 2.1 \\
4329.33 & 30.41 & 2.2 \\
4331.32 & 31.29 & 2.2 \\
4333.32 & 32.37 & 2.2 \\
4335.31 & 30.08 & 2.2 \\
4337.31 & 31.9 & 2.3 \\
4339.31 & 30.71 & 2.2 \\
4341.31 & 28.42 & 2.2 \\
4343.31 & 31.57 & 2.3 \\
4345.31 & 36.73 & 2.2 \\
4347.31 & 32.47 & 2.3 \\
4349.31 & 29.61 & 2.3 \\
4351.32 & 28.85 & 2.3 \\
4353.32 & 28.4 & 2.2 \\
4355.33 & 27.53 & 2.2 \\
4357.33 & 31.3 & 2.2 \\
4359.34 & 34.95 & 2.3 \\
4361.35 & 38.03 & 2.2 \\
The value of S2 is 3.8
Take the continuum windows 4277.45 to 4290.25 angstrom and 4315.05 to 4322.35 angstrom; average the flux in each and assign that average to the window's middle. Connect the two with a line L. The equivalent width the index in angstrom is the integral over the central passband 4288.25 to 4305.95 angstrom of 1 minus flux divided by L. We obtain 3.15 angstrom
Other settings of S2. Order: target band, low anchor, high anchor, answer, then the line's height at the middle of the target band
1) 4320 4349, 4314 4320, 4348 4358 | 1.2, 31.2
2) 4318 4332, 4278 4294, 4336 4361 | 0.7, 29.4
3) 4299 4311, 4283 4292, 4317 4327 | 2.4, 26.8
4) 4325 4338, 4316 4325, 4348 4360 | 0.1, 29.7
